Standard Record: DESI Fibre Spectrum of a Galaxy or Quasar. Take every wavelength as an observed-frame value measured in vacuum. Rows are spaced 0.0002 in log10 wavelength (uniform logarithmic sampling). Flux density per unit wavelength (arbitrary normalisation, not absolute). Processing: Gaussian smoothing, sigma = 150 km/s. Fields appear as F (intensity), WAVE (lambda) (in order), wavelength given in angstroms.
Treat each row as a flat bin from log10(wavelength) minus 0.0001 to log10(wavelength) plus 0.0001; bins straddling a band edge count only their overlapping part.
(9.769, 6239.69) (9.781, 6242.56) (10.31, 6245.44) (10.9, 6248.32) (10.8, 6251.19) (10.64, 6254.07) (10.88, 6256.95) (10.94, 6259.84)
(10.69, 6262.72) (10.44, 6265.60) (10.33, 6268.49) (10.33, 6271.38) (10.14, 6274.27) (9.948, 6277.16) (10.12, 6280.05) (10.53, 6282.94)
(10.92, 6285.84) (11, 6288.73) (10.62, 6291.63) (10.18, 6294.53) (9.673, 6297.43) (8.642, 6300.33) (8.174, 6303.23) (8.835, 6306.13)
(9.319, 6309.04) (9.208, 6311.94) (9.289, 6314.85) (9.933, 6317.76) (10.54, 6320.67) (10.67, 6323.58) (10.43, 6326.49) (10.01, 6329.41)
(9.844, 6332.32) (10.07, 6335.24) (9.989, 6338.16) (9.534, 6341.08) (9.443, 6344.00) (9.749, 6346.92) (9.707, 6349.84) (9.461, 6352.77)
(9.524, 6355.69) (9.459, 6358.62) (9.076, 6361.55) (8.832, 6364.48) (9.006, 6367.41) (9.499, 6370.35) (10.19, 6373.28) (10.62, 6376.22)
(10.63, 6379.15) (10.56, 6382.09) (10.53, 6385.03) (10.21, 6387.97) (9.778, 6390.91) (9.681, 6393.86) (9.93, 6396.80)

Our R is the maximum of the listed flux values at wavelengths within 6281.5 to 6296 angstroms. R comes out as 11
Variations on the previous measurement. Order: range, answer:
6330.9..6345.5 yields 10.07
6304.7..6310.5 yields 9.319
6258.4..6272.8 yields 10.94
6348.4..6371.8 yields 9.707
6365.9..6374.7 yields 10.19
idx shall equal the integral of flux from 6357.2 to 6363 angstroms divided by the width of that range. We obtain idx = 9.26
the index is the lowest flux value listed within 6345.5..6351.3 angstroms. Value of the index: 9.707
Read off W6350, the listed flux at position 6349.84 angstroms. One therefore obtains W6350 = 9.707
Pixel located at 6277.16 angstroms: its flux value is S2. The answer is 9.948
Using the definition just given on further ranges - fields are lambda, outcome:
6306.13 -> 8.835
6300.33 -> 8.642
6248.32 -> 10.9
